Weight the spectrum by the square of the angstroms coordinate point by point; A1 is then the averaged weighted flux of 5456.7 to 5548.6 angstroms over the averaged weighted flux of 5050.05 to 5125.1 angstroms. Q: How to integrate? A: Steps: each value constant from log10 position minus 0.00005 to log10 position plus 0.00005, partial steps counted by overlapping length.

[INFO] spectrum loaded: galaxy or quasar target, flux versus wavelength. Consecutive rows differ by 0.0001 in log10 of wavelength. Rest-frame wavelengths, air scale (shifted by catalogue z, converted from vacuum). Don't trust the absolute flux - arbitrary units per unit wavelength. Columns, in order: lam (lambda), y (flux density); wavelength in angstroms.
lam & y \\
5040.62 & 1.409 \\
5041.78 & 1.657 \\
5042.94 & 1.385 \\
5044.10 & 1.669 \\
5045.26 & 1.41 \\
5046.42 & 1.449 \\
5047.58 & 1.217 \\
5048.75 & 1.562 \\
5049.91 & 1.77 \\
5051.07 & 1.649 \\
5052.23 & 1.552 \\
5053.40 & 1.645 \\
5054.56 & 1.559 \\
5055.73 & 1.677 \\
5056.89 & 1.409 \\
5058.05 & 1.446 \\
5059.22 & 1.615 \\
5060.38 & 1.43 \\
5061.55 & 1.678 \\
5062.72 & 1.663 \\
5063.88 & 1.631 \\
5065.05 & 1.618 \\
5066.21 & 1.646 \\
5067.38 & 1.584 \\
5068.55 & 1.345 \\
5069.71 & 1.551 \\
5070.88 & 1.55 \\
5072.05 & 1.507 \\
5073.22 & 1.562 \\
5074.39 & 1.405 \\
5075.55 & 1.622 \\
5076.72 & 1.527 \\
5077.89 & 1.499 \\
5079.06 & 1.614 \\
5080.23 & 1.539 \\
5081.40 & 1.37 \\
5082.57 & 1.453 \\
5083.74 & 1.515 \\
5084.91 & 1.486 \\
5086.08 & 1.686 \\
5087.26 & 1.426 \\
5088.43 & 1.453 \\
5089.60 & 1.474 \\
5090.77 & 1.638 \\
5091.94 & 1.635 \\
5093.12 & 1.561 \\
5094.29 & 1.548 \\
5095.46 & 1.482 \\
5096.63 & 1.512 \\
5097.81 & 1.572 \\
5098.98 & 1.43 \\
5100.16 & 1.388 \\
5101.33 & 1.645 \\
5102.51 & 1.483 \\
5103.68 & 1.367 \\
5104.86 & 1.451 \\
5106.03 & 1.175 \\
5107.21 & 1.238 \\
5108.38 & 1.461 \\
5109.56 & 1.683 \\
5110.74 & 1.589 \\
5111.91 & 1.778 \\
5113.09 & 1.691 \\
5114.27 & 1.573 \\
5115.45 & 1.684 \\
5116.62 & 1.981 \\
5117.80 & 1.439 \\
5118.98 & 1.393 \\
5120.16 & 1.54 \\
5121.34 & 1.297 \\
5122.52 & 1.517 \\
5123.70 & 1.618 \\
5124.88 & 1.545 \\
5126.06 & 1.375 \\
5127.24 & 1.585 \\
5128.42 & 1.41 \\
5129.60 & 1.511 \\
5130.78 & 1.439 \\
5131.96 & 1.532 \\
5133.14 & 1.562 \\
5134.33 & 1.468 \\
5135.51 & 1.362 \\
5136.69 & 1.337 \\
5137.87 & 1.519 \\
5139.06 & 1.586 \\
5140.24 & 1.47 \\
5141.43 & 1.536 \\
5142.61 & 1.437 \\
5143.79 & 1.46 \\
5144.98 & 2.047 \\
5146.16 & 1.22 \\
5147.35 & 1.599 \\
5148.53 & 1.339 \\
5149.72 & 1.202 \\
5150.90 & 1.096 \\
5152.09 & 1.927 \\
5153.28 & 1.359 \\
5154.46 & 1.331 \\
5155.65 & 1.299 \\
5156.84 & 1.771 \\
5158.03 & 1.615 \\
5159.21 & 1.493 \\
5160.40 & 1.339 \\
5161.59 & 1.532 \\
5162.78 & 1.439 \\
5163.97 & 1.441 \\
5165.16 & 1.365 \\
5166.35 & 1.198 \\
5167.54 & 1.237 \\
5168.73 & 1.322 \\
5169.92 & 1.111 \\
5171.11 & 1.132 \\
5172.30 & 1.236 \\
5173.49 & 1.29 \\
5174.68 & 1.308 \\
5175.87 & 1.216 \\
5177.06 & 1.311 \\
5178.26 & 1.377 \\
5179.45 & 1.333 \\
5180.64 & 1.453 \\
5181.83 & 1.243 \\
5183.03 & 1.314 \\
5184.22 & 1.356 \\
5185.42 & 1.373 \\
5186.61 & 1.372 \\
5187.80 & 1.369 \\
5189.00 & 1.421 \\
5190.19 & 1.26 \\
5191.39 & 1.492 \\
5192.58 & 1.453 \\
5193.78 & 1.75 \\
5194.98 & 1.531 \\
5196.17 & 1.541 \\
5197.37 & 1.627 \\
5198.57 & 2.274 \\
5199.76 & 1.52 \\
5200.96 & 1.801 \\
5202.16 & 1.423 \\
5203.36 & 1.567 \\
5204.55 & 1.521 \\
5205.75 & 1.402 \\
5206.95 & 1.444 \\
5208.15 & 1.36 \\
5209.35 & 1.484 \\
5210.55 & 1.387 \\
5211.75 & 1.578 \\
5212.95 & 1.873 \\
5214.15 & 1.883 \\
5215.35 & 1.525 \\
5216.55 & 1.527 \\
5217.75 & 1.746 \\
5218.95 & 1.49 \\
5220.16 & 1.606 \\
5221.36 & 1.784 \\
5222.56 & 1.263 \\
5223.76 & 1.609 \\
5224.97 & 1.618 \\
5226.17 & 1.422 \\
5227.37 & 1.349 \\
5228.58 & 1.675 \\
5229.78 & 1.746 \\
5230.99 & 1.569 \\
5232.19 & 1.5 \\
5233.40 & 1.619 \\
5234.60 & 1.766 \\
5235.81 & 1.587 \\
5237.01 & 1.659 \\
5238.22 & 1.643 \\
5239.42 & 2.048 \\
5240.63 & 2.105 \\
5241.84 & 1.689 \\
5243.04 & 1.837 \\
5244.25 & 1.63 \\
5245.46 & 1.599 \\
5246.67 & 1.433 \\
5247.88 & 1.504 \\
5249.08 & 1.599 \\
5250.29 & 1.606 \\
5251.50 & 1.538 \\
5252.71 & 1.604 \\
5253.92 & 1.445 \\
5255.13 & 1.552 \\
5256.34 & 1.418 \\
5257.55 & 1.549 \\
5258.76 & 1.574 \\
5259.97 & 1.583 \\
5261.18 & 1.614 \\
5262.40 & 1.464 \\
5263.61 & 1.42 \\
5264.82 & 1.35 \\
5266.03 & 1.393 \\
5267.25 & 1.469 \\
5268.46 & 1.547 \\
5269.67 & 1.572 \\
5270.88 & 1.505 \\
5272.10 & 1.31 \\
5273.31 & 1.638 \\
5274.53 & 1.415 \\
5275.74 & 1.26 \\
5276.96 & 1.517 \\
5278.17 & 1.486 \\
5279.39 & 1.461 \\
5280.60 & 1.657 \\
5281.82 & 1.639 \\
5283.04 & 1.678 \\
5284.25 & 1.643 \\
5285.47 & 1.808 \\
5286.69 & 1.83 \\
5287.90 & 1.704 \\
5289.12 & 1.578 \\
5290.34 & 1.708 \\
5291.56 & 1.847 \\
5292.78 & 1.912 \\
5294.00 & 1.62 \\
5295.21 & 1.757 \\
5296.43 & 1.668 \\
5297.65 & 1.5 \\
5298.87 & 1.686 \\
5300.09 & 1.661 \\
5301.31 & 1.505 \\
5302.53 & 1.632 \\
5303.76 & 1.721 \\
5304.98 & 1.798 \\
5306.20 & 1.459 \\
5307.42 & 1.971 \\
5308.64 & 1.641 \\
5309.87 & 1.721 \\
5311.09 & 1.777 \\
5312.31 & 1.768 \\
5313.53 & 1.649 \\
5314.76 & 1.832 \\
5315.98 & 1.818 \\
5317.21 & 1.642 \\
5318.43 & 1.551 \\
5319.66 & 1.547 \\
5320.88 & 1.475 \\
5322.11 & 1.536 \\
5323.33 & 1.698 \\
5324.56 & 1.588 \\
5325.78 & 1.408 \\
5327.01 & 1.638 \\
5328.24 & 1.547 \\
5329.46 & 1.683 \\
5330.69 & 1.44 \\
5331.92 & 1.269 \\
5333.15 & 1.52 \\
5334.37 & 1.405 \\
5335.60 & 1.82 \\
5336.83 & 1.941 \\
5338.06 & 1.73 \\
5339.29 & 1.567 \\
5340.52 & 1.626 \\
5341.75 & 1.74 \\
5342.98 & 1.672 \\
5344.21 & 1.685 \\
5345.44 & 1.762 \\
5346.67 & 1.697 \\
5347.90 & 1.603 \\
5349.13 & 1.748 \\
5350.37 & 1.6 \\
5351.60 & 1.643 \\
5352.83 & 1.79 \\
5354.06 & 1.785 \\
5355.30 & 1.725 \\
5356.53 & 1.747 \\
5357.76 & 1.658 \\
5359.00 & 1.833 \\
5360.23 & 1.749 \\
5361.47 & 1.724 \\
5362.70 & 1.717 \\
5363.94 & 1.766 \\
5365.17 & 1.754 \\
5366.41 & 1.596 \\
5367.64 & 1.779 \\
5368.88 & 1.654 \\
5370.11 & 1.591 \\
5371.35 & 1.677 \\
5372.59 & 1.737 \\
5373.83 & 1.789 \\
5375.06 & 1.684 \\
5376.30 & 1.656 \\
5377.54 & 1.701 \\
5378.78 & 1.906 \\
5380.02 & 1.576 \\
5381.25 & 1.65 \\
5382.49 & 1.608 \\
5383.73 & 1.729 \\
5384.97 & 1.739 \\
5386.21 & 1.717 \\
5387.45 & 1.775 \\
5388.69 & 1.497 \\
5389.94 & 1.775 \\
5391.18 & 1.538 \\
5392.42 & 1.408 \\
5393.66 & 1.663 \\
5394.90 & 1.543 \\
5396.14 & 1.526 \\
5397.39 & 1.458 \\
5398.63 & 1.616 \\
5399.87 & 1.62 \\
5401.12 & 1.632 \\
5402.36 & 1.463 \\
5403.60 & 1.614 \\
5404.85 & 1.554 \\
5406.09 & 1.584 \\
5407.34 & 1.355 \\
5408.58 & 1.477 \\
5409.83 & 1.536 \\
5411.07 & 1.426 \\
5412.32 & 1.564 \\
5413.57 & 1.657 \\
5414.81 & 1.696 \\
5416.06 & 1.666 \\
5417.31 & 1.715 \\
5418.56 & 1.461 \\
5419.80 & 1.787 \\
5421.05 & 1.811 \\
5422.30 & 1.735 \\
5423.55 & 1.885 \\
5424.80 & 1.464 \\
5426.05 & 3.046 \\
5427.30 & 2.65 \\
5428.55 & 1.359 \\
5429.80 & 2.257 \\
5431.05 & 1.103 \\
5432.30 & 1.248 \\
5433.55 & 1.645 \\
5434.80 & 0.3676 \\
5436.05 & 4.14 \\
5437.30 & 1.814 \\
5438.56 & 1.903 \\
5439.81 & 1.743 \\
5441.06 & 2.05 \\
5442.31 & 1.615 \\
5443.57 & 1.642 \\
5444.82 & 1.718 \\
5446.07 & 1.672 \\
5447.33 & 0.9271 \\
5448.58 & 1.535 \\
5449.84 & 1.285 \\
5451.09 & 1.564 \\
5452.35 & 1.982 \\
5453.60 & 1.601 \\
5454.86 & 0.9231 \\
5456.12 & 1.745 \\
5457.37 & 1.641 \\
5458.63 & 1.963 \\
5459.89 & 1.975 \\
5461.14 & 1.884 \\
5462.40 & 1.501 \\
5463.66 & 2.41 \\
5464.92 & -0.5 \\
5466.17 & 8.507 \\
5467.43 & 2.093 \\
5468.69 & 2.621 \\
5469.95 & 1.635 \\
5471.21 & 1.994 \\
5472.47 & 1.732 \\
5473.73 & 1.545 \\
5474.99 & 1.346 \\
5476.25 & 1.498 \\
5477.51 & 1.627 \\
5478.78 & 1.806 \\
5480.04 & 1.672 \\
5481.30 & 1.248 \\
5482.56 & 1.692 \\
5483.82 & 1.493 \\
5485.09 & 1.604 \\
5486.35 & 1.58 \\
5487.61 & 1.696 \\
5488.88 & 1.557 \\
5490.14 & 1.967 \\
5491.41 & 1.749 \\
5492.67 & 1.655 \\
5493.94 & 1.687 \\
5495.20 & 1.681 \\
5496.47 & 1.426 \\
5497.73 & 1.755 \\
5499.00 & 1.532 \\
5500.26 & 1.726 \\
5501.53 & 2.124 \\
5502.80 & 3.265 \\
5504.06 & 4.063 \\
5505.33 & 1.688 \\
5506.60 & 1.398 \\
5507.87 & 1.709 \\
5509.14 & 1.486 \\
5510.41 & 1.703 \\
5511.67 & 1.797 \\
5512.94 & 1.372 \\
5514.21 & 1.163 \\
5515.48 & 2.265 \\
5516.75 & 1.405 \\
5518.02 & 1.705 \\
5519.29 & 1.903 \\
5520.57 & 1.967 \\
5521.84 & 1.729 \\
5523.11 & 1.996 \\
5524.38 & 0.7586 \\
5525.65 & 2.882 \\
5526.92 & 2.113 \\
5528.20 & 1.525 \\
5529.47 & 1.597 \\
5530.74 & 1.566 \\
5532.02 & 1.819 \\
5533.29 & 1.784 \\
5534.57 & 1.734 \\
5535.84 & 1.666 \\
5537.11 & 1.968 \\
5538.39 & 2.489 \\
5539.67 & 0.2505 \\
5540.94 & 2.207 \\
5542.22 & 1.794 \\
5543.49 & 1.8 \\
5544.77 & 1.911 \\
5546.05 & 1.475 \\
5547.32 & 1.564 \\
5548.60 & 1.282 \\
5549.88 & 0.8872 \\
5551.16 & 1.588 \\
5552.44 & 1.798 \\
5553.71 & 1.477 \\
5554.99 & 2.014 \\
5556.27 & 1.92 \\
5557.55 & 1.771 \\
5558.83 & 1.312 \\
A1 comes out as 1.40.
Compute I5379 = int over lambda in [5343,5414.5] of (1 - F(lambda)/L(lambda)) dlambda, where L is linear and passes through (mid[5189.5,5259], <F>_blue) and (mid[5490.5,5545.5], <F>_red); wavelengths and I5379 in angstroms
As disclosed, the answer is 2.4 angstroms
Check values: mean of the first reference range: 1.6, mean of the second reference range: 1.81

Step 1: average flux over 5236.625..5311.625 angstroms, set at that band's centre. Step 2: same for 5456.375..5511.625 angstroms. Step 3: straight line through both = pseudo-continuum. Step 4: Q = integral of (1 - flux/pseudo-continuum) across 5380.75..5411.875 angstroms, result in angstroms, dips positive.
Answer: 3.6 angstroms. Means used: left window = 1.62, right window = 1.91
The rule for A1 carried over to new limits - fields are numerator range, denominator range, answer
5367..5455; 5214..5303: 1.11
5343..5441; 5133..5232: 1.25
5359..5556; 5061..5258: 1.29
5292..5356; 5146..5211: 1.23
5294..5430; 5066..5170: 1.23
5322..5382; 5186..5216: 1.14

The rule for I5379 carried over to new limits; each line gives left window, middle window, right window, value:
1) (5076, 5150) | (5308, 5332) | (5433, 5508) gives 1.2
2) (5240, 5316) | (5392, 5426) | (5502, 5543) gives 2.3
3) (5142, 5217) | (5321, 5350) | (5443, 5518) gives 0.4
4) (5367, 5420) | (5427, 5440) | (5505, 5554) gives -1.5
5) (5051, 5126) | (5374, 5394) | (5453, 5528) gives 1.2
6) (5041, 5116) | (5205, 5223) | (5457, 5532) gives 0.9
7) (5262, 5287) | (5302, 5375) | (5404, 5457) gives -3.7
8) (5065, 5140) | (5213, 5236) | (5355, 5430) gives -0.2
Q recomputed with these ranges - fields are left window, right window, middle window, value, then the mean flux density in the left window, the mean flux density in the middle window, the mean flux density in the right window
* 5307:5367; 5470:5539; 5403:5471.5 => -3.5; 1.67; 1.82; 1.77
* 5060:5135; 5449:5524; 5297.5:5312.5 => 0.1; 1.53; 1.68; 1.84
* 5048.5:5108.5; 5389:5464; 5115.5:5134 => 0.3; 1.53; 1.52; 1.68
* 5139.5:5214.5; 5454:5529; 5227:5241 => -1.5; 1.45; 1.69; 1.86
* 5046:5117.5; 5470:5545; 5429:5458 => 1.2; 1.54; 1.66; 1.76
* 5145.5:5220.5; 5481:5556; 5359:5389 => -1.6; 1.45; 1.7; 1.74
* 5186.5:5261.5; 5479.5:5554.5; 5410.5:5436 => -0.7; 1.59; 1.73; 1.74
